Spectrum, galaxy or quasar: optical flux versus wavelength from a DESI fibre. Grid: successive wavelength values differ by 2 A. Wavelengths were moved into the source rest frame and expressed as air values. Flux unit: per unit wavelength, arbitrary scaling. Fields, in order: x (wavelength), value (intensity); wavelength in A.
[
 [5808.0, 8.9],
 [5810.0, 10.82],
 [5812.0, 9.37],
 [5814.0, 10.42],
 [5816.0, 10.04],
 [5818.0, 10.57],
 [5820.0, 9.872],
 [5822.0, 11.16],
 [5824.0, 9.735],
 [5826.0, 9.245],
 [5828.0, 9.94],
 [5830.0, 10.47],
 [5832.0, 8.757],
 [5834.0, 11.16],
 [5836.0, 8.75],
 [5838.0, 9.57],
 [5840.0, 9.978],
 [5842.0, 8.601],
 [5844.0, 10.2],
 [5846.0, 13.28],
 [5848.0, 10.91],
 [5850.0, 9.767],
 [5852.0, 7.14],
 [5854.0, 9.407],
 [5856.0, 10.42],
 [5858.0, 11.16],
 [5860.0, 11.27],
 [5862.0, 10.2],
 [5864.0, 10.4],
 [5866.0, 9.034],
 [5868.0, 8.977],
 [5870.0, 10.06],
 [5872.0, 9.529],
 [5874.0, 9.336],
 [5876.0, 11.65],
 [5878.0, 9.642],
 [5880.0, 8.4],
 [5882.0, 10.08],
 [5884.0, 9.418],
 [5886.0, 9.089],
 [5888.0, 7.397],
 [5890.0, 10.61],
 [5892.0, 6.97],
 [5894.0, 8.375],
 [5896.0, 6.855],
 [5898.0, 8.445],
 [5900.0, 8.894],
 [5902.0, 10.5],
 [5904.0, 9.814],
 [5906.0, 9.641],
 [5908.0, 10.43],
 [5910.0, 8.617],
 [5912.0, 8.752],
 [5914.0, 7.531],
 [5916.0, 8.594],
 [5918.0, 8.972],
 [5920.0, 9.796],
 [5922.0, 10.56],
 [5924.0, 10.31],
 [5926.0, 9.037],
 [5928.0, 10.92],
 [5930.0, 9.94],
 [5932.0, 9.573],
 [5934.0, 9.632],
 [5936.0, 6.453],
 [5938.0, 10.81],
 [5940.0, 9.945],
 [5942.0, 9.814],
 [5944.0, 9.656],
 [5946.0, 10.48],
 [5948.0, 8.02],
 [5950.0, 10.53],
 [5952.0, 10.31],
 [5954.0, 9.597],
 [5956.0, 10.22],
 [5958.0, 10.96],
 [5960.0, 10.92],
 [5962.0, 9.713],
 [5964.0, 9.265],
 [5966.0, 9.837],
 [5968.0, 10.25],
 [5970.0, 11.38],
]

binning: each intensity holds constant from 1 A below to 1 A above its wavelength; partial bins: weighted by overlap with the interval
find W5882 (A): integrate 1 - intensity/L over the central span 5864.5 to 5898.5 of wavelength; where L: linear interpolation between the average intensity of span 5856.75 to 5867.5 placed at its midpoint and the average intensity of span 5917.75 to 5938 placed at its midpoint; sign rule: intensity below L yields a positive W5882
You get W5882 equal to 3.5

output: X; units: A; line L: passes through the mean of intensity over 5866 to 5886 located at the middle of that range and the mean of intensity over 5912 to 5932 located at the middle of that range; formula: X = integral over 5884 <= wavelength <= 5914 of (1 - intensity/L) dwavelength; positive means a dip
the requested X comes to 2.2 A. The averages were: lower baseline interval 9.62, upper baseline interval 9.48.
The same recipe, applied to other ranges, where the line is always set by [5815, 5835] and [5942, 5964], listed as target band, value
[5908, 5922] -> 1.5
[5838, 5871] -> 0.1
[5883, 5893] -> 1.3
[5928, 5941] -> 0.6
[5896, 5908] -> 0.9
